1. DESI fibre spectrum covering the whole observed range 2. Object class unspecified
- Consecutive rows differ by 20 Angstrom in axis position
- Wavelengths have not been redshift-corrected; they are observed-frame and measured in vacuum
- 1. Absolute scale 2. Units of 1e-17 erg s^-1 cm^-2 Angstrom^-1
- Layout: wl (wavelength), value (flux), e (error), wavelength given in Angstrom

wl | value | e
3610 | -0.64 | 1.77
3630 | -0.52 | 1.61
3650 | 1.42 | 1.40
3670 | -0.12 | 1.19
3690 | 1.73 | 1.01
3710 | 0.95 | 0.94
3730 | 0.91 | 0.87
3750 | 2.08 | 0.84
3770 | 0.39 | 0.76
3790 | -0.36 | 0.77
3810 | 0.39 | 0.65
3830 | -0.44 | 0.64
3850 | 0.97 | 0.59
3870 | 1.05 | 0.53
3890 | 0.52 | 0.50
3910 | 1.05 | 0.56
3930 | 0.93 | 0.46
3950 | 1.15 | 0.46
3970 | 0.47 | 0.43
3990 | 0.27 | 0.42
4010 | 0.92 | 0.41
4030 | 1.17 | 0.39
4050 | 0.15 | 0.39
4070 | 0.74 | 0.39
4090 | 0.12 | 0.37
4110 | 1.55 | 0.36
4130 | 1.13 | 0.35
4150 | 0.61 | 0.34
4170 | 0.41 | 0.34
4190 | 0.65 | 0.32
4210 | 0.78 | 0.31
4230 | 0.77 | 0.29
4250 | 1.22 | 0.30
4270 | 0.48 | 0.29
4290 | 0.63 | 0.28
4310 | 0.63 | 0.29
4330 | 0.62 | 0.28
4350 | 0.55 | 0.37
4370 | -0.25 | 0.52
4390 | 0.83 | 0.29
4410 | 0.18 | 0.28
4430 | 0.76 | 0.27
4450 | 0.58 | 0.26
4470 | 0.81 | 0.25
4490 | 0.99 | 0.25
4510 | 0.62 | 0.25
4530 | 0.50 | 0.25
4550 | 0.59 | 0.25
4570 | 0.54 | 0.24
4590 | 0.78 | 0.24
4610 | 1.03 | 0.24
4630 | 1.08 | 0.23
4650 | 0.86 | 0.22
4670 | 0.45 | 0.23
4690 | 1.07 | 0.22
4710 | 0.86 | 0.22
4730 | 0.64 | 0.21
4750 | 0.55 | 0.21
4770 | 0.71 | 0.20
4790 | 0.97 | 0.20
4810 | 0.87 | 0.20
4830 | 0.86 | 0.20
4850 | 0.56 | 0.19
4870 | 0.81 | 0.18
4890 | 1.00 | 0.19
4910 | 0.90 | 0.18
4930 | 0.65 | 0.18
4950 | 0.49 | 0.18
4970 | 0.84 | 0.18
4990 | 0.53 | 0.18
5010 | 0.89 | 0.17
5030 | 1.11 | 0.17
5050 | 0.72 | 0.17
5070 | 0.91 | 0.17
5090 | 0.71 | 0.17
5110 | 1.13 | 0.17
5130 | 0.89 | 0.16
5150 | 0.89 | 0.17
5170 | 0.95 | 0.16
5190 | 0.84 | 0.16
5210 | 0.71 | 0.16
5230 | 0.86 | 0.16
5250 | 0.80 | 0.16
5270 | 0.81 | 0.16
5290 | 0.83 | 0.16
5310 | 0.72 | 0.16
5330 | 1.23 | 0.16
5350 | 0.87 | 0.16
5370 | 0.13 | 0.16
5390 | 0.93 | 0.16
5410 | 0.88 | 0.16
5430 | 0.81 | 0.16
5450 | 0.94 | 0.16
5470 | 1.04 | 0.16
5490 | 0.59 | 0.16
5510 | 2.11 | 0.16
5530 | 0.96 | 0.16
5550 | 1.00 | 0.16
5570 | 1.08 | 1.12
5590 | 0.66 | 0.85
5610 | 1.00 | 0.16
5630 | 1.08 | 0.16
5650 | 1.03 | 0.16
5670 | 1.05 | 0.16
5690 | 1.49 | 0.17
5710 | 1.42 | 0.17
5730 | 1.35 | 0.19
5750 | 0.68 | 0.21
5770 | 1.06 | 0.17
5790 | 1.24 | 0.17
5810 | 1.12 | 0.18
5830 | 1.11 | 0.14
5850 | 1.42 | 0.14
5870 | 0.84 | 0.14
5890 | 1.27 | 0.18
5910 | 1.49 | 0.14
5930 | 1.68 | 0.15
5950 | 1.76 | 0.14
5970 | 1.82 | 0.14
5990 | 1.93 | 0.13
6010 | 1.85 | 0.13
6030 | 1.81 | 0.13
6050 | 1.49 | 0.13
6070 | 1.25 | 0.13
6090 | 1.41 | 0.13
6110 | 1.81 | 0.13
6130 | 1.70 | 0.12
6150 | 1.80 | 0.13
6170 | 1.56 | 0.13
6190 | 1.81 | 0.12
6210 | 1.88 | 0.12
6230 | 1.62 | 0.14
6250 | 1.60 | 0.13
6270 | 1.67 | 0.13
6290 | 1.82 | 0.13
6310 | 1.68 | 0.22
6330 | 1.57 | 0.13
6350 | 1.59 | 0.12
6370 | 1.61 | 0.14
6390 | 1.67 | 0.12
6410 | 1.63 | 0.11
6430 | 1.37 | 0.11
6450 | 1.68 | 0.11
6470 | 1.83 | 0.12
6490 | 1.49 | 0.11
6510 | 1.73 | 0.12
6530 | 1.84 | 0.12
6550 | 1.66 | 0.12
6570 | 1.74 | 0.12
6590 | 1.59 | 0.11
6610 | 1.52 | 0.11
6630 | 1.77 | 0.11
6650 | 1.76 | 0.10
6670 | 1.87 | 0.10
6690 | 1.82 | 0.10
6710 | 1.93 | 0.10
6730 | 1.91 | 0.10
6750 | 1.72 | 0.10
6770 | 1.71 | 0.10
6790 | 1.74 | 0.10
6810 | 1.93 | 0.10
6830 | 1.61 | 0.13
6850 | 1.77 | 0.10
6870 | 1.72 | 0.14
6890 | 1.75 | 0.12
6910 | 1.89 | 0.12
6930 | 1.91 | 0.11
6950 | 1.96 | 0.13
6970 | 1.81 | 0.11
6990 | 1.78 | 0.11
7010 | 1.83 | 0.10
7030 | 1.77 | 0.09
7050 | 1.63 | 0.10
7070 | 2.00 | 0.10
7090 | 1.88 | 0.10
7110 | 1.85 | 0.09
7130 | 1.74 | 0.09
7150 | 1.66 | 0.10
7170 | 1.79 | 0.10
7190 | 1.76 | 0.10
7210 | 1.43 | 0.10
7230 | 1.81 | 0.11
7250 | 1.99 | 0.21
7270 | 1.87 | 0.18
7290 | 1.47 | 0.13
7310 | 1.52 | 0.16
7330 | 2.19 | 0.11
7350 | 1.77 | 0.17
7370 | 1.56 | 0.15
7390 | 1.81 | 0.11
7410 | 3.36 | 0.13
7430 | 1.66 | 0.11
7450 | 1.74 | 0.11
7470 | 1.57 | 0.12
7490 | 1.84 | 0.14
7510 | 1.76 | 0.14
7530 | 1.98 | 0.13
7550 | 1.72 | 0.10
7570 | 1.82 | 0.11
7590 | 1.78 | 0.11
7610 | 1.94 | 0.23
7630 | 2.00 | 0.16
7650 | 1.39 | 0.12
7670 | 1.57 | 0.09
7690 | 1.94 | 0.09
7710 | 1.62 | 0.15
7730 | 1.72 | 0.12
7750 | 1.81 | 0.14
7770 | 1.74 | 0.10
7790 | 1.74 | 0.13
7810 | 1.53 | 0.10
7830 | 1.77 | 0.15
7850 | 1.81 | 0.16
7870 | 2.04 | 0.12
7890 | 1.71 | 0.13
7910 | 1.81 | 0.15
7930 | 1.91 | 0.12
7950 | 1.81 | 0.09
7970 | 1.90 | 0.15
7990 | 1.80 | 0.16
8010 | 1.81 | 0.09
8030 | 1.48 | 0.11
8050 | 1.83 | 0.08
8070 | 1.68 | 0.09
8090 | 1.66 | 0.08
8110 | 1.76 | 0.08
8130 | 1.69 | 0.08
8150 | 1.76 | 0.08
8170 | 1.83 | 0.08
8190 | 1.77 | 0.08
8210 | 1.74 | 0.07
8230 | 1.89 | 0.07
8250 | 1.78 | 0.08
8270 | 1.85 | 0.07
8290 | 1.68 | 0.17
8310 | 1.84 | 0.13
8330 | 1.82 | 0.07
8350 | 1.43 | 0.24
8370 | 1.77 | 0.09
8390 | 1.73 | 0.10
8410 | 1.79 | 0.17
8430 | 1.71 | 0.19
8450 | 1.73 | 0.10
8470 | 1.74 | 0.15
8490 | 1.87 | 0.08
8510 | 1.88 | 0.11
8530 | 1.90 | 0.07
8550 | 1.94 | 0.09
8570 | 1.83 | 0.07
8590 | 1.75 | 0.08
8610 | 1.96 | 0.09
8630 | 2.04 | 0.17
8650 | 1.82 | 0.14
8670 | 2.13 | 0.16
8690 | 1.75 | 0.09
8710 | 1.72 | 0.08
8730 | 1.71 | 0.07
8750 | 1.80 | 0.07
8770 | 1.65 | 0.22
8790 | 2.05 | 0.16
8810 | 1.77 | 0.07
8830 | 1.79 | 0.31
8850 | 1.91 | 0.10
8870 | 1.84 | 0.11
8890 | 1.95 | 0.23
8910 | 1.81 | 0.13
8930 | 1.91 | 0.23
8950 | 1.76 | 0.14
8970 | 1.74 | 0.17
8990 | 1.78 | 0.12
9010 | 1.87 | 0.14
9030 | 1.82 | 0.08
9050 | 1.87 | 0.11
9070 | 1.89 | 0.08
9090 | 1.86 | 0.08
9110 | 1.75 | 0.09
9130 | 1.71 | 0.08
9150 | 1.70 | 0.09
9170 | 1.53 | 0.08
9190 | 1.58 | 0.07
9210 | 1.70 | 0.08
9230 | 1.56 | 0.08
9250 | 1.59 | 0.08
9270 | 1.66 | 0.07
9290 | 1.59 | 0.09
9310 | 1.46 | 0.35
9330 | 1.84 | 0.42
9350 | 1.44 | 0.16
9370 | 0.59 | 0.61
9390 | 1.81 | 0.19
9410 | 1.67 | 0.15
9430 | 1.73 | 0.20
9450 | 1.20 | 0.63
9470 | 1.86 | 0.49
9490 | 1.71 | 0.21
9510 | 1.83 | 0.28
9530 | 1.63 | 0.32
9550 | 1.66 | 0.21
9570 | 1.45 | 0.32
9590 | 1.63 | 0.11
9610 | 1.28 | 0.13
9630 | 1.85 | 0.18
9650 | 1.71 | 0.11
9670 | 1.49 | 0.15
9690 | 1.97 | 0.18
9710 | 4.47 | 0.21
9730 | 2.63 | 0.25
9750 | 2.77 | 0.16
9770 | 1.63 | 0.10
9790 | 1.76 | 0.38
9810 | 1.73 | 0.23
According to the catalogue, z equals 0.479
